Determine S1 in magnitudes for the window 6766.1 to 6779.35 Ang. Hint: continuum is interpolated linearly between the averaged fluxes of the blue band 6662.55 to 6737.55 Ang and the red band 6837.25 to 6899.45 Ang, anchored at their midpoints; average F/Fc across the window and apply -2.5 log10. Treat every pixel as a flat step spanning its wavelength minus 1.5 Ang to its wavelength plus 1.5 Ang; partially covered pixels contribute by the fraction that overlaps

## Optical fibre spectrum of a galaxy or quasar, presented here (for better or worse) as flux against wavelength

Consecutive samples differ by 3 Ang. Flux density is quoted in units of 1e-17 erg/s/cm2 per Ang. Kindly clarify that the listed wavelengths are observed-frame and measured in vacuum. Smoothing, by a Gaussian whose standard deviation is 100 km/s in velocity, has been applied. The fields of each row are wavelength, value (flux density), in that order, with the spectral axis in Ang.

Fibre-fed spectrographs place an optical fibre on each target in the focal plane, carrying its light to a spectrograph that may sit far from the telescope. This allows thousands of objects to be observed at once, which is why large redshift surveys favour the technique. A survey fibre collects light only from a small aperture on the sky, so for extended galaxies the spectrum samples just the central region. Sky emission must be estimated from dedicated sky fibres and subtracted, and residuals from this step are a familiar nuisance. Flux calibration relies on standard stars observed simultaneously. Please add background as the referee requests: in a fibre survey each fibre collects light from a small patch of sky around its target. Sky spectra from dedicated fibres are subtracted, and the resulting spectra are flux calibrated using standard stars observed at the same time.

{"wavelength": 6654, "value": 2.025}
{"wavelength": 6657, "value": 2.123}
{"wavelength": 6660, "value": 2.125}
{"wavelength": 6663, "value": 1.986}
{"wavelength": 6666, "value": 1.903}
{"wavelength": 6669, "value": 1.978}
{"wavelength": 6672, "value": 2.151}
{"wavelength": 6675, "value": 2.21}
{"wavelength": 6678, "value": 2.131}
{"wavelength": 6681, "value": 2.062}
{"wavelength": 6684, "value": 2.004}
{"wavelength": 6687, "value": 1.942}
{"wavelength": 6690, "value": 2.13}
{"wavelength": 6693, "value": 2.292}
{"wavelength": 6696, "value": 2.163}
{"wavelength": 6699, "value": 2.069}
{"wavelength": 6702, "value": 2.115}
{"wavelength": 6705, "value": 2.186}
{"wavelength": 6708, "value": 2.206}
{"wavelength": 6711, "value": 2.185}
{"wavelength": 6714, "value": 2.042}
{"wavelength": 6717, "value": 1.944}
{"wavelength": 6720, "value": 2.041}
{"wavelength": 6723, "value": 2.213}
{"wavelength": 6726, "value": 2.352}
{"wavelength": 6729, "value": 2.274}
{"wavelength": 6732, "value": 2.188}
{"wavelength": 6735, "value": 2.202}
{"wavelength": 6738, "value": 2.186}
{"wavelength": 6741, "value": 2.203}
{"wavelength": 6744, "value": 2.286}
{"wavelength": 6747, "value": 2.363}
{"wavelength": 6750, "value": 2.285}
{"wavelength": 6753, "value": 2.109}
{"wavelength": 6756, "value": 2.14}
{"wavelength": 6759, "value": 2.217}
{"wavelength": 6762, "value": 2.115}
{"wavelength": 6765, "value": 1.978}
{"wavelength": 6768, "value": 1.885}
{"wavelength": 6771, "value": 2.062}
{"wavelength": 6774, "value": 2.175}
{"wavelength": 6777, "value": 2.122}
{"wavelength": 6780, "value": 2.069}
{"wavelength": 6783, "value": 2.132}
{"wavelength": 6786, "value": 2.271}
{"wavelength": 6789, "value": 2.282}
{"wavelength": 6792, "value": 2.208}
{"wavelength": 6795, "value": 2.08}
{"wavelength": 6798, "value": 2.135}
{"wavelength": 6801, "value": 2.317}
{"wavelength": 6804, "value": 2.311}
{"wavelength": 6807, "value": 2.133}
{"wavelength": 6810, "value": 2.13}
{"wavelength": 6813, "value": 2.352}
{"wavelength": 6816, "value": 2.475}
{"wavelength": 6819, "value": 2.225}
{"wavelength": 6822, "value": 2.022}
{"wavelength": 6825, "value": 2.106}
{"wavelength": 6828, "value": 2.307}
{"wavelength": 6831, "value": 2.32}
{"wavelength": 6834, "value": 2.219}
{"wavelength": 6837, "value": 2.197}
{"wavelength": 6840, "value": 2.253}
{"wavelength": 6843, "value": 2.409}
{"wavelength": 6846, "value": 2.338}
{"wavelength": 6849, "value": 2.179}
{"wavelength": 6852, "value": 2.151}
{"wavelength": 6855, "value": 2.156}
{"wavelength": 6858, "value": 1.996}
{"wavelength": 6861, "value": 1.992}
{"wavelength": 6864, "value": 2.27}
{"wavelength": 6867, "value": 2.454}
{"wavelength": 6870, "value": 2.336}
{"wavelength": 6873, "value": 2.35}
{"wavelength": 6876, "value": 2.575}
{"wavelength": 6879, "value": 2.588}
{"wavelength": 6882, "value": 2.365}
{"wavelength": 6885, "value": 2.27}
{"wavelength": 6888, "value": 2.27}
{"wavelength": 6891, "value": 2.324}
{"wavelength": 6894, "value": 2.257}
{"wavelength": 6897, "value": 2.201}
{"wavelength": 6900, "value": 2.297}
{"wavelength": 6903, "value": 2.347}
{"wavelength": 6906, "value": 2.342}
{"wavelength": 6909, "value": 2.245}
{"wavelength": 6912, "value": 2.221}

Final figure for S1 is 0.07 mag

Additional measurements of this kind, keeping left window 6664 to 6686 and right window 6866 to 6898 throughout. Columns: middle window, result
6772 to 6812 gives 0.024 mag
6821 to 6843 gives 0.033 mag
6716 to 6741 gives -0.022 mag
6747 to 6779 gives 0.034 mag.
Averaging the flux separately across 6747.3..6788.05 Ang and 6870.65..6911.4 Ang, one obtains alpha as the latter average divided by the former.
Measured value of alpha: 1.1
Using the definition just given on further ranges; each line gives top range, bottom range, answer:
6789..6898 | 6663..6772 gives 1.06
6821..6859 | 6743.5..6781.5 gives 1.03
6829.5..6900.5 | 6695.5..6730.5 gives 1.06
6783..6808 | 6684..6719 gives 1.05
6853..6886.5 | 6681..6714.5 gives 1.09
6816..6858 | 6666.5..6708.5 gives 1.05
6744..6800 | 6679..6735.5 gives 1.01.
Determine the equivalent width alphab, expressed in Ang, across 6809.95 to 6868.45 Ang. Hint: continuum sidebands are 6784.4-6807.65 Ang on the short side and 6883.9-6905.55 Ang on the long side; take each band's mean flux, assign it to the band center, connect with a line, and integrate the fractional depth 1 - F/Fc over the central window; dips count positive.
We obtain 0.47 Ang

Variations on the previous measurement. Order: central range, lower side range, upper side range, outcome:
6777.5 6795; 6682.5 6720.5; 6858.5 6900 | 0.2 Ang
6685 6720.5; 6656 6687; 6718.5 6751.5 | 0.6 Ang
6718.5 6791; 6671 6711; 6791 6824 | 0.1 Ang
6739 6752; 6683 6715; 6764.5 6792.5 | -0.9 Ang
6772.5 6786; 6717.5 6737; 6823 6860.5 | 0.4 Ang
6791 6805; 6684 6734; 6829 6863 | -0.2 Ang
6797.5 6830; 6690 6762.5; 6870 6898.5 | 0.6 Ang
